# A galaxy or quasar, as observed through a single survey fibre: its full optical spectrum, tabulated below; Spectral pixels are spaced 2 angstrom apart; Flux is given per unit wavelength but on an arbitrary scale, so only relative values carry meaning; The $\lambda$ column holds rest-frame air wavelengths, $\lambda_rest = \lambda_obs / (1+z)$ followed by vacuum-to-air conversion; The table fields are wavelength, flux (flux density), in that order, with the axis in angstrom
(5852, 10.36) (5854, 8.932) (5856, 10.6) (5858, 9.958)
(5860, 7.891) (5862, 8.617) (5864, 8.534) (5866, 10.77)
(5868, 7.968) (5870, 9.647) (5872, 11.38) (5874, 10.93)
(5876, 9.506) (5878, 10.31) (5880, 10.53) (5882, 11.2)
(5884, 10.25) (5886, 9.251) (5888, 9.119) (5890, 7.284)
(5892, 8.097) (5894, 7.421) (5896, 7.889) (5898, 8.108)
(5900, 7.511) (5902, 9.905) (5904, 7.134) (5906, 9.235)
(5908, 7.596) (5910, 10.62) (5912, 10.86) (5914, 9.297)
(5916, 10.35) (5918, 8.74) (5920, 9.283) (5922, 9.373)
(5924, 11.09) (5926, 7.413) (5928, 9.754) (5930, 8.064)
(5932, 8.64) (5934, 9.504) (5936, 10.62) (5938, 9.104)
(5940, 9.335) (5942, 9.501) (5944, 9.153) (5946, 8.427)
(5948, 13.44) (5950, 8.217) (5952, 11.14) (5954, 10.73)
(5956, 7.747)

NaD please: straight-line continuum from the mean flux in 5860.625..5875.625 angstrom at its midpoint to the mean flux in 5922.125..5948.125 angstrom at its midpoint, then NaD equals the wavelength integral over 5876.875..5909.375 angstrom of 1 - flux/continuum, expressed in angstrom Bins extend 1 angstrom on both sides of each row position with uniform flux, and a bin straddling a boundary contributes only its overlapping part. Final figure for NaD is 2.5 angstrom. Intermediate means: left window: 9.64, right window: 9.41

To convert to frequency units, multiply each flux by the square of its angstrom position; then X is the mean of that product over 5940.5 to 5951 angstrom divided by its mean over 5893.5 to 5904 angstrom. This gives 1.2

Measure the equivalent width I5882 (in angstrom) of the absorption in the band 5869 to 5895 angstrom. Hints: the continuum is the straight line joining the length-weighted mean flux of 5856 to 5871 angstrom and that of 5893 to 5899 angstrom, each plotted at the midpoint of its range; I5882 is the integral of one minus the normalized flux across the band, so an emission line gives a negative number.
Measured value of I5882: -3.7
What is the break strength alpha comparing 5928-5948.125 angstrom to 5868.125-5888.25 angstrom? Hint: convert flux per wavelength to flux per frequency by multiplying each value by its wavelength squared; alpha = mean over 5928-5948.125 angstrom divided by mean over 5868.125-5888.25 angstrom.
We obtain 0.9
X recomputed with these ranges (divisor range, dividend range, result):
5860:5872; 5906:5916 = 1.06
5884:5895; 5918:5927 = 1.11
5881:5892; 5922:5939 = 1.01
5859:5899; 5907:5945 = 1.03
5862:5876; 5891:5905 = 0.83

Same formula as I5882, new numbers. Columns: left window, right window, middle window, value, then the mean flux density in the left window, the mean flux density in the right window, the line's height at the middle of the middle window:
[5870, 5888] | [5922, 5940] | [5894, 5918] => 2.16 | 10.3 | 9.28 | 9.77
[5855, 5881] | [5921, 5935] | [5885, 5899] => 1.96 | 9.74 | 9.12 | 9.49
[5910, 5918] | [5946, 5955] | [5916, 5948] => 2.96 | 10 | 10.6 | 10.3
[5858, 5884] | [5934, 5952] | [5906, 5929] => 0.74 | 9.8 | 9.79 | 9.79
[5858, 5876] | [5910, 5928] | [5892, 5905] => 2.13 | 9.5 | 9.62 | 9.57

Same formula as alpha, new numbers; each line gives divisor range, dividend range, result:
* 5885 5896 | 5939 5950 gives 1.22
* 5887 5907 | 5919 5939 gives 1.15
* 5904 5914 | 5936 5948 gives 1.04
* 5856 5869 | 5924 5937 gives 1.03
